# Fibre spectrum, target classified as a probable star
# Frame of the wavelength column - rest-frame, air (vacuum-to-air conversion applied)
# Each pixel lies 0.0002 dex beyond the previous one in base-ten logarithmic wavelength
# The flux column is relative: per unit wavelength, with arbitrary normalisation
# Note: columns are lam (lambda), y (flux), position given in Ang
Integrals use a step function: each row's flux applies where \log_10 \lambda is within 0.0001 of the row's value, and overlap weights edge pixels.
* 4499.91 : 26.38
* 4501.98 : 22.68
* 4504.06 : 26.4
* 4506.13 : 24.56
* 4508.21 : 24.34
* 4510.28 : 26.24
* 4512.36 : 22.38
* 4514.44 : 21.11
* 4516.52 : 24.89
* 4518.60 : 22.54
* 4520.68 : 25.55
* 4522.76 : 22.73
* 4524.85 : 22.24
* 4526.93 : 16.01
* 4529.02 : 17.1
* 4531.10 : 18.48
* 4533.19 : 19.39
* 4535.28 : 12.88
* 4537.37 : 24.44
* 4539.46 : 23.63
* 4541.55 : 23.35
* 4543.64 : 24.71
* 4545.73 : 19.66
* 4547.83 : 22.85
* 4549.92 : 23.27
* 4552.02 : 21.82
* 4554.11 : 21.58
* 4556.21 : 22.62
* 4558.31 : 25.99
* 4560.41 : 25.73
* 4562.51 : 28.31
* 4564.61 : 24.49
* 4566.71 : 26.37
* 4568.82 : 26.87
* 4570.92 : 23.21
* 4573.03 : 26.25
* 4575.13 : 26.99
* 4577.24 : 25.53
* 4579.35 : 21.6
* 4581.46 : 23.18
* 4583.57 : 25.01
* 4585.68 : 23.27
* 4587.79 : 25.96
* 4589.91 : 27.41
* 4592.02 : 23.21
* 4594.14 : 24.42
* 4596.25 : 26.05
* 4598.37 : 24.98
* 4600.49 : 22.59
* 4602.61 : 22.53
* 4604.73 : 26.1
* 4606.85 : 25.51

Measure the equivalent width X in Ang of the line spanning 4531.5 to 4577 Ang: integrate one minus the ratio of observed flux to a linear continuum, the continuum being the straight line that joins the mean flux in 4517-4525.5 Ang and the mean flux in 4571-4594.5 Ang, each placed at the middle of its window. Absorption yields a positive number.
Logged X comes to 1.2 Ang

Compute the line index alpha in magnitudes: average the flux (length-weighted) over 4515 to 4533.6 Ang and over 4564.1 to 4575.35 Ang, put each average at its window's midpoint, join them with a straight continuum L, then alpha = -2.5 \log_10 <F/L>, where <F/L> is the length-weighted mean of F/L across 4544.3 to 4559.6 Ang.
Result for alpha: 0.057 mag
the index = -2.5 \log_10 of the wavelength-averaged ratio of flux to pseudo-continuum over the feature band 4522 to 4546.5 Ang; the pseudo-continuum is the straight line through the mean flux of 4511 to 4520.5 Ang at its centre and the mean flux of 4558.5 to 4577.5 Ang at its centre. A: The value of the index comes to 0.18 mag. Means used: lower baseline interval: 23.1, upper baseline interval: 26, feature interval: 20.4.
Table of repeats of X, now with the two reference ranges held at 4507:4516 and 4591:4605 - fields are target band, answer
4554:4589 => -1.4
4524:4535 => 2.6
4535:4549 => 1.0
